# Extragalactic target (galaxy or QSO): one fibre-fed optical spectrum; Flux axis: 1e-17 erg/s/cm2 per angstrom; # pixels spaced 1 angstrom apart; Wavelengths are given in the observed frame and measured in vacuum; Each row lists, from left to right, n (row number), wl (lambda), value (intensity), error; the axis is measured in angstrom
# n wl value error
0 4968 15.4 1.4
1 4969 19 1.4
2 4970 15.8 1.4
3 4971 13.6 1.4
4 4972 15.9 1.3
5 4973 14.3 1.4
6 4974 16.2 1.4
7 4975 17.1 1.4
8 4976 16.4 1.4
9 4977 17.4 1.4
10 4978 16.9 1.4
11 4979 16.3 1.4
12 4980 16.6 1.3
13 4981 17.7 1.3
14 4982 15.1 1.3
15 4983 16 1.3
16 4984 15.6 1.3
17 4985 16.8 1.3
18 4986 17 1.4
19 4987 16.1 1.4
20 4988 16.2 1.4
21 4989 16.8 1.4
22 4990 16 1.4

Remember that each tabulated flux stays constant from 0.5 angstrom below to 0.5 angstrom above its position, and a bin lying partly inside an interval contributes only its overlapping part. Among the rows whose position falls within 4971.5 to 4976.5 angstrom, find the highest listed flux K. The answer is 17.1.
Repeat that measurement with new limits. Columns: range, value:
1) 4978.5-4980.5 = 16.6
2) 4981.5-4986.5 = 17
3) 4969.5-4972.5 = 15.9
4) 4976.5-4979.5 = 17.4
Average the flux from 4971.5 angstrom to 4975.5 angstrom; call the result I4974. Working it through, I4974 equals 15.9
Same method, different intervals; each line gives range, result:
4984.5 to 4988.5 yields 16.5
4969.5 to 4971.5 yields 14.7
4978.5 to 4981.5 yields 16.9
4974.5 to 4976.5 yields 16.8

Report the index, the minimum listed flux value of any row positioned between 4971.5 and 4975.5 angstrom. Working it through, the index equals 14.3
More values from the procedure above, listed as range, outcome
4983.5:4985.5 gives 15.6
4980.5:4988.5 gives 15.1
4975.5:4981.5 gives 16.3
